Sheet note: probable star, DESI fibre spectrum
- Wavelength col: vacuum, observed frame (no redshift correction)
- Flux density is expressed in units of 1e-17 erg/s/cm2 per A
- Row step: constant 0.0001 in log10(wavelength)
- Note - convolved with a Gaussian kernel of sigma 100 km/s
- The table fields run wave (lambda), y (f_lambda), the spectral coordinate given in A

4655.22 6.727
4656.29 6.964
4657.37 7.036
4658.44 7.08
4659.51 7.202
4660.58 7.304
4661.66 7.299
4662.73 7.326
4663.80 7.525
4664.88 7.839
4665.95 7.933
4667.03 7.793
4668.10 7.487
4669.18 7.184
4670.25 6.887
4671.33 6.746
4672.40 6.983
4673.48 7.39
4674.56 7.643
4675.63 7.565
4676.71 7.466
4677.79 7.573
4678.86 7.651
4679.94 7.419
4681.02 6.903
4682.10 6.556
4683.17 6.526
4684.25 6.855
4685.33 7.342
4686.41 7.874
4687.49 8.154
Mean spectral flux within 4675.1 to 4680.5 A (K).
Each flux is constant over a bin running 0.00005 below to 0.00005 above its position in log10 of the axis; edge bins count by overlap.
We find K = 7.53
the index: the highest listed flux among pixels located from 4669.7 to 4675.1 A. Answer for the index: 7.643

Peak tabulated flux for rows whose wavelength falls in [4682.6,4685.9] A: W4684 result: 7.342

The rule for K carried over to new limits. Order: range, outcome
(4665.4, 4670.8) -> 7.46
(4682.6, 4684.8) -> 6.71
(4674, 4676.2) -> 7.6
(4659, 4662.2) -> 7.27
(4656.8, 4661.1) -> 7.15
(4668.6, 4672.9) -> 6.96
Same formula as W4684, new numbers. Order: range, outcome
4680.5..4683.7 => 6.903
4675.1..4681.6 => 7.651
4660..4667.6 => 7.933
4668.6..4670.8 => 7.184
